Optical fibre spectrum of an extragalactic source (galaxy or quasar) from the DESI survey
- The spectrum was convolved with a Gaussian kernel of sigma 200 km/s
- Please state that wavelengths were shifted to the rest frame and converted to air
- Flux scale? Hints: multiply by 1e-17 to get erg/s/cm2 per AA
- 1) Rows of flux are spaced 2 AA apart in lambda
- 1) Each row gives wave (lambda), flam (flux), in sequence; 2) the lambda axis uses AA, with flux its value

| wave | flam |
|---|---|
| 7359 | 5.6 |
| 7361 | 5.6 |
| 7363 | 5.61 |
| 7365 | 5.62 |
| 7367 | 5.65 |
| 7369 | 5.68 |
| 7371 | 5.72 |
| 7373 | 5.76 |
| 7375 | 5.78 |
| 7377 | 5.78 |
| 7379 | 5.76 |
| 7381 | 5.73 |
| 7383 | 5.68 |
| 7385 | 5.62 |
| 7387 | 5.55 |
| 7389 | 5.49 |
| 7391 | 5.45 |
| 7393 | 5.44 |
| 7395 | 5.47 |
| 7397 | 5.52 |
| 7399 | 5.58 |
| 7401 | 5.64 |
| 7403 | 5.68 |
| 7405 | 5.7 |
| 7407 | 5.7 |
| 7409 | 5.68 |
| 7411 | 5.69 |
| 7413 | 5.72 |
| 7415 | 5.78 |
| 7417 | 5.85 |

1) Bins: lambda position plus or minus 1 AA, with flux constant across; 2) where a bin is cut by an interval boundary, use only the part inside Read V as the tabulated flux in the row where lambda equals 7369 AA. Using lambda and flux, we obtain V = 5.68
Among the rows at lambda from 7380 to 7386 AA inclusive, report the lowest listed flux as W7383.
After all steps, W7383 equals 5.62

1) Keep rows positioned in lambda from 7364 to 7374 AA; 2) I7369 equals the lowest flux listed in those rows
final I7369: 5.62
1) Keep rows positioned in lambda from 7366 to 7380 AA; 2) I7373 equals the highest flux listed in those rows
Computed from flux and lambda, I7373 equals 5.78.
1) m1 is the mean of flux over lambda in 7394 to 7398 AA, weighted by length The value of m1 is 5.49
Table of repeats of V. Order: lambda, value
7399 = 5.58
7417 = 5.85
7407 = 5.7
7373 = 5.76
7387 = 5.55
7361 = 5.6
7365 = 5.62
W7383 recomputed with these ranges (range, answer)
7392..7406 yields 5.44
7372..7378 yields 5.76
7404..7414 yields 5.68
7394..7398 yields 5.47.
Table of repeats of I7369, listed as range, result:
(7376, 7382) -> 5.73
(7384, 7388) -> 5.55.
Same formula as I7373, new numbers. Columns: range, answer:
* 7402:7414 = 5.72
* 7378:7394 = 5.76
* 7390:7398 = 5.52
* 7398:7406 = 5.7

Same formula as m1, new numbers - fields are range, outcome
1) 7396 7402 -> 5.58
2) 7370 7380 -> 5.76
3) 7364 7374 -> 5.69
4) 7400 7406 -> 5.67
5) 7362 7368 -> 5.63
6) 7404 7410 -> 5.69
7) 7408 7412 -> 5.69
